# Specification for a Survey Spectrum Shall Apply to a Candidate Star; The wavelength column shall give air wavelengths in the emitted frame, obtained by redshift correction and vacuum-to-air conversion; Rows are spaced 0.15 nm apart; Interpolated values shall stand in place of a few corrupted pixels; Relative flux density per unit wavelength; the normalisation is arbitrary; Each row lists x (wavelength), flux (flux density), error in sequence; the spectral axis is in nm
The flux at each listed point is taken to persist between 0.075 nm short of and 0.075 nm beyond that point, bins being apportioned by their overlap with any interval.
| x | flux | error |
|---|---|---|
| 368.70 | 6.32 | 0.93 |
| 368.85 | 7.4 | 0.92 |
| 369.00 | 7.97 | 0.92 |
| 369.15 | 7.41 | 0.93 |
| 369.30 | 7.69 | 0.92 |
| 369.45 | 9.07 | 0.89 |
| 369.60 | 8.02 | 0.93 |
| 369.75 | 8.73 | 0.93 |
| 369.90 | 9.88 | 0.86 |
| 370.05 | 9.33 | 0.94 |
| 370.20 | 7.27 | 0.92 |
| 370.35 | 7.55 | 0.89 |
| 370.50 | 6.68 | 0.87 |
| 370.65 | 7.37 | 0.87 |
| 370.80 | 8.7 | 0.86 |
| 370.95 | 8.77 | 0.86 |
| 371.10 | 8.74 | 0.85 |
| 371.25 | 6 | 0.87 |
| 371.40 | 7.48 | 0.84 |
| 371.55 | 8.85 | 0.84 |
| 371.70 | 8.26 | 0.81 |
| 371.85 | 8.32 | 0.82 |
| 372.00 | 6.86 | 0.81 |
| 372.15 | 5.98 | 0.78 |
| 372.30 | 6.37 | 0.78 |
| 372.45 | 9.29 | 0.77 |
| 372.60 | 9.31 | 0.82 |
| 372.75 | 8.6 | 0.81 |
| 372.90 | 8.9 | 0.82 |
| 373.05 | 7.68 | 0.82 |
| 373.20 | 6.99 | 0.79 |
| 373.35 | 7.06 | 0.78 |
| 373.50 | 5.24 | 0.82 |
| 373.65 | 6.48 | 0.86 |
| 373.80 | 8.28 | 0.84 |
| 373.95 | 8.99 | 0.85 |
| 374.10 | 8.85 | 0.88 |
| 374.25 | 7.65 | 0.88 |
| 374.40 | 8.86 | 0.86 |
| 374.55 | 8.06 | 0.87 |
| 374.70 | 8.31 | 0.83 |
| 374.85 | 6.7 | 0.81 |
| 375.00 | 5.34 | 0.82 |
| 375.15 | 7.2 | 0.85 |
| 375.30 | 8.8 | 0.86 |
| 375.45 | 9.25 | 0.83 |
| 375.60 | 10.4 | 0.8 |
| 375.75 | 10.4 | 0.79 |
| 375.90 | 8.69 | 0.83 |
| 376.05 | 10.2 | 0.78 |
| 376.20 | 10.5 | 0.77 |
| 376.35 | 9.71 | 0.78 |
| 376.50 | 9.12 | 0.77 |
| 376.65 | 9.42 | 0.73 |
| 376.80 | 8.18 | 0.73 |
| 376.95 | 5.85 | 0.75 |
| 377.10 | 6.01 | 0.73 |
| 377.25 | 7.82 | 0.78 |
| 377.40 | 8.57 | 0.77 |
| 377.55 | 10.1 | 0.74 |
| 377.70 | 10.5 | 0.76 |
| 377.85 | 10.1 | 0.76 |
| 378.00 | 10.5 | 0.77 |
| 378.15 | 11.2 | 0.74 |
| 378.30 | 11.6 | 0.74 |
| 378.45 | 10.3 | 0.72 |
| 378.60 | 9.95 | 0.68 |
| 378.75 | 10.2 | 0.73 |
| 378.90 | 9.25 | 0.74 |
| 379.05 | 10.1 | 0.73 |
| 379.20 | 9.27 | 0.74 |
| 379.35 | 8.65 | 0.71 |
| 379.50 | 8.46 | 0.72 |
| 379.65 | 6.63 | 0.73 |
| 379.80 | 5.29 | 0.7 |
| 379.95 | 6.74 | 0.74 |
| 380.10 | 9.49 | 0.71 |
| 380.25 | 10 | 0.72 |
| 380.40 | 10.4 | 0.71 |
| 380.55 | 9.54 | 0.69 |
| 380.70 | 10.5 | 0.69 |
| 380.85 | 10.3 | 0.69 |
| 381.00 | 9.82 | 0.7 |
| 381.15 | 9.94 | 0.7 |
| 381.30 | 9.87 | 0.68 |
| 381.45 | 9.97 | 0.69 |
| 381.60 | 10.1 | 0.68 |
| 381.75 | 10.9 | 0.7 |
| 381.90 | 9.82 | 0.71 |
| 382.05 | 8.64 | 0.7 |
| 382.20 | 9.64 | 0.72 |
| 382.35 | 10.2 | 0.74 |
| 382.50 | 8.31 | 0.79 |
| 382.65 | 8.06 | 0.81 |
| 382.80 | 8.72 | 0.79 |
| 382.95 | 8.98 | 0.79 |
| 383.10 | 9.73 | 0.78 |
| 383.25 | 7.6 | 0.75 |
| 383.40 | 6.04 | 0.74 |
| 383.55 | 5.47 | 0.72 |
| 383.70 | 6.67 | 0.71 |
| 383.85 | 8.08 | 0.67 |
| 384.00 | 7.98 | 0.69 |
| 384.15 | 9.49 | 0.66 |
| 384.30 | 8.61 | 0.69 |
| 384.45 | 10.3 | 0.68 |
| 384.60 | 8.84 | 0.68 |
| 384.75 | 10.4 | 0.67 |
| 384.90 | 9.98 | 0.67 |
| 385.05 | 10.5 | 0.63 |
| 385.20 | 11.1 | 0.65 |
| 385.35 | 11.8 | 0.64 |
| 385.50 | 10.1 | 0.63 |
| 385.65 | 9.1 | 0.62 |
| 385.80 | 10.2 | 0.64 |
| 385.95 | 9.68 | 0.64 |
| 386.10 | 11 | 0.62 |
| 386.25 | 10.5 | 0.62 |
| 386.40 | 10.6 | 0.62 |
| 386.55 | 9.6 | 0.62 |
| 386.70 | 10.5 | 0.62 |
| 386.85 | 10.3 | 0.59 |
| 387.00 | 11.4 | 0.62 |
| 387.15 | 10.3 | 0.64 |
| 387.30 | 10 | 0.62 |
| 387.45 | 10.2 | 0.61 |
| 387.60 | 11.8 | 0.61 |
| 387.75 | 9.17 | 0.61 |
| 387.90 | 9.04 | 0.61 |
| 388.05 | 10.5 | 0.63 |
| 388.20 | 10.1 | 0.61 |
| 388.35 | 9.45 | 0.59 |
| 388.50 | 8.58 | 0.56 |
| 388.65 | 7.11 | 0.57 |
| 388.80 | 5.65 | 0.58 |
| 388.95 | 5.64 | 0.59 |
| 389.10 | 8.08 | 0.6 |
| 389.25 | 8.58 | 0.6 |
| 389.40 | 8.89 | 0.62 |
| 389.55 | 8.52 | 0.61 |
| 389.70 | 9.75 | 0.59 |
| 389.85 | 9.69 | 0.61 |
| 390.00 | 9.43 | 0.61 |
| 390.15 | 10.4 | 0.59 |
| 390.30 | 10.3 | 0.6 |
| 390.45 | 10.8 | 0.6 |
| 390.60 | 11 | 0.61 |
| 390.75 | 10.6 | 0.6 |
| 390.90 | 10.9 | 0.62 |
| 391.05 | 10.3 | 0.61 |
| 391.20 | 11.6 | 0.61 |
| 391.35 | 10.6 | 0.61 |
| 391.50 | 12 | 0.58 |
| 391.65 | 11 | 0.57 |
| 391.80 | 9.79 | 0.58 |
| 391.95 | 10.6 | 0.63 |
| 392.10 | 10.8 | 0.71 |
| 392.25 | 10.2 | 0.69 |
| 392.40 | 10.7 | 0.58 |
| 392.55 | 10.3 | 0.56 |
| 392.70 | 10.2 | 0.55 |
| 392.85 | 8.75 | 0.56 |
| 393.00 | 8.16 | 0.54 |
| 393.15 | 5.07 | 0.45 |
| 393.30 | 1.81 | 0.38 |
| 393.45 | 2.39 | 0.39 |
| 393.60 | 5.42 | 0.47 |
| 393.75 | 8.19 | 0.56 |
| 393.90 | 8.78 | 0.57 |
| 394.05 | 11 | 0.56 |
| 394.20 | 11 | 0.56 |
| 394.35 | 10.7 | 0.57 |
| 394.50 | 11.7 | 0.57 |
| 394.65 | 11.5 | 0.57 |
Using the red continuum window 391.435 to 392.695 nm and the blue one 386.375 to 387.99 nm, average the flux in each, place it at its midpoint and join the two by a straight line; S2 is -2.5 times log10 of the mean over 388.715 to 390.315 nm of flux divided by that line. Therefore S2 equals 0.22 mag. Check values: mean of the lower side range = 10.3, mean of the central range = 8.56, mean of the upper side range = 10.6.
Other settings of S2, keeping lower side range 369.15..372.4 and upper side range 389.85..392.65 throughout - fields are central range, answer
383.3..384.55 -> 0.22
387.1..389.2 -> 0.14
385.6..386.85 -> -0.03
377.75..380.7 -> -0.05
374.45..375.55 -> 0.09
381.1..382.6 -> -0.04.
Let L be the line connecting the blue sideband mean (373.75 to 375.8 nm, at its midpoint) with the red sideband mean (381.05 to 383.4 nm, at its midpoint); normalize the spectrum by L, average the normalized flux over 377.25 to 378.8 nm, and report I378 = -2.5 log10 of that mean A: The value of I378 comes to -0.165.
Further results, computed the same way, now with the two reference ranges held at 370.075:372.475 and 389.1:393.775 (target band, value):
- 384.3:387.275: -0.169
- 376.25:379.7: -0.130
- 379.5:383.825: -0.044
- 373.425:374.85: 0.012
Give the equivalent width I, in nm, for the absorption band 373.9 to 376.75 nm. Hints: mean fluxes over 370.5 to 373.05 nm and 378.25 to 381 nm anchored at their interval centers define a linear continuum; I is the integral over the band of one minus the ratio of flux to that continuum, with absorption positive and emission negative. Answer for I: -0.07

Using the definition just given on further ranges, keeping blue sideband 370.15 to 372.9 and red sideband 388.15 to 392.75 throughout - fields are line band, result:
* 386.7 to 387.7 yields -0.13 nm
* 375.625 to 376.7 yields -0.19 nm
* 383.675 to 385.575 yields -0.09 nm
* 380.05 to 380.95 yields -0.14 nm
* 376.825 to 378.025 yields -0.02 nm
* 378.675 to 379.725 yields -0.04 nm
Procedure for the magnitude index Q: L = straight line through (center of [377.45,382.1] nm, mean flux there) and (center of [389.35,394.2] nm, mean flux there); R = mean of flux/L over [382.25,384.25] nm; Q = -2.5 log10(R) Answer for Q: 0.17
